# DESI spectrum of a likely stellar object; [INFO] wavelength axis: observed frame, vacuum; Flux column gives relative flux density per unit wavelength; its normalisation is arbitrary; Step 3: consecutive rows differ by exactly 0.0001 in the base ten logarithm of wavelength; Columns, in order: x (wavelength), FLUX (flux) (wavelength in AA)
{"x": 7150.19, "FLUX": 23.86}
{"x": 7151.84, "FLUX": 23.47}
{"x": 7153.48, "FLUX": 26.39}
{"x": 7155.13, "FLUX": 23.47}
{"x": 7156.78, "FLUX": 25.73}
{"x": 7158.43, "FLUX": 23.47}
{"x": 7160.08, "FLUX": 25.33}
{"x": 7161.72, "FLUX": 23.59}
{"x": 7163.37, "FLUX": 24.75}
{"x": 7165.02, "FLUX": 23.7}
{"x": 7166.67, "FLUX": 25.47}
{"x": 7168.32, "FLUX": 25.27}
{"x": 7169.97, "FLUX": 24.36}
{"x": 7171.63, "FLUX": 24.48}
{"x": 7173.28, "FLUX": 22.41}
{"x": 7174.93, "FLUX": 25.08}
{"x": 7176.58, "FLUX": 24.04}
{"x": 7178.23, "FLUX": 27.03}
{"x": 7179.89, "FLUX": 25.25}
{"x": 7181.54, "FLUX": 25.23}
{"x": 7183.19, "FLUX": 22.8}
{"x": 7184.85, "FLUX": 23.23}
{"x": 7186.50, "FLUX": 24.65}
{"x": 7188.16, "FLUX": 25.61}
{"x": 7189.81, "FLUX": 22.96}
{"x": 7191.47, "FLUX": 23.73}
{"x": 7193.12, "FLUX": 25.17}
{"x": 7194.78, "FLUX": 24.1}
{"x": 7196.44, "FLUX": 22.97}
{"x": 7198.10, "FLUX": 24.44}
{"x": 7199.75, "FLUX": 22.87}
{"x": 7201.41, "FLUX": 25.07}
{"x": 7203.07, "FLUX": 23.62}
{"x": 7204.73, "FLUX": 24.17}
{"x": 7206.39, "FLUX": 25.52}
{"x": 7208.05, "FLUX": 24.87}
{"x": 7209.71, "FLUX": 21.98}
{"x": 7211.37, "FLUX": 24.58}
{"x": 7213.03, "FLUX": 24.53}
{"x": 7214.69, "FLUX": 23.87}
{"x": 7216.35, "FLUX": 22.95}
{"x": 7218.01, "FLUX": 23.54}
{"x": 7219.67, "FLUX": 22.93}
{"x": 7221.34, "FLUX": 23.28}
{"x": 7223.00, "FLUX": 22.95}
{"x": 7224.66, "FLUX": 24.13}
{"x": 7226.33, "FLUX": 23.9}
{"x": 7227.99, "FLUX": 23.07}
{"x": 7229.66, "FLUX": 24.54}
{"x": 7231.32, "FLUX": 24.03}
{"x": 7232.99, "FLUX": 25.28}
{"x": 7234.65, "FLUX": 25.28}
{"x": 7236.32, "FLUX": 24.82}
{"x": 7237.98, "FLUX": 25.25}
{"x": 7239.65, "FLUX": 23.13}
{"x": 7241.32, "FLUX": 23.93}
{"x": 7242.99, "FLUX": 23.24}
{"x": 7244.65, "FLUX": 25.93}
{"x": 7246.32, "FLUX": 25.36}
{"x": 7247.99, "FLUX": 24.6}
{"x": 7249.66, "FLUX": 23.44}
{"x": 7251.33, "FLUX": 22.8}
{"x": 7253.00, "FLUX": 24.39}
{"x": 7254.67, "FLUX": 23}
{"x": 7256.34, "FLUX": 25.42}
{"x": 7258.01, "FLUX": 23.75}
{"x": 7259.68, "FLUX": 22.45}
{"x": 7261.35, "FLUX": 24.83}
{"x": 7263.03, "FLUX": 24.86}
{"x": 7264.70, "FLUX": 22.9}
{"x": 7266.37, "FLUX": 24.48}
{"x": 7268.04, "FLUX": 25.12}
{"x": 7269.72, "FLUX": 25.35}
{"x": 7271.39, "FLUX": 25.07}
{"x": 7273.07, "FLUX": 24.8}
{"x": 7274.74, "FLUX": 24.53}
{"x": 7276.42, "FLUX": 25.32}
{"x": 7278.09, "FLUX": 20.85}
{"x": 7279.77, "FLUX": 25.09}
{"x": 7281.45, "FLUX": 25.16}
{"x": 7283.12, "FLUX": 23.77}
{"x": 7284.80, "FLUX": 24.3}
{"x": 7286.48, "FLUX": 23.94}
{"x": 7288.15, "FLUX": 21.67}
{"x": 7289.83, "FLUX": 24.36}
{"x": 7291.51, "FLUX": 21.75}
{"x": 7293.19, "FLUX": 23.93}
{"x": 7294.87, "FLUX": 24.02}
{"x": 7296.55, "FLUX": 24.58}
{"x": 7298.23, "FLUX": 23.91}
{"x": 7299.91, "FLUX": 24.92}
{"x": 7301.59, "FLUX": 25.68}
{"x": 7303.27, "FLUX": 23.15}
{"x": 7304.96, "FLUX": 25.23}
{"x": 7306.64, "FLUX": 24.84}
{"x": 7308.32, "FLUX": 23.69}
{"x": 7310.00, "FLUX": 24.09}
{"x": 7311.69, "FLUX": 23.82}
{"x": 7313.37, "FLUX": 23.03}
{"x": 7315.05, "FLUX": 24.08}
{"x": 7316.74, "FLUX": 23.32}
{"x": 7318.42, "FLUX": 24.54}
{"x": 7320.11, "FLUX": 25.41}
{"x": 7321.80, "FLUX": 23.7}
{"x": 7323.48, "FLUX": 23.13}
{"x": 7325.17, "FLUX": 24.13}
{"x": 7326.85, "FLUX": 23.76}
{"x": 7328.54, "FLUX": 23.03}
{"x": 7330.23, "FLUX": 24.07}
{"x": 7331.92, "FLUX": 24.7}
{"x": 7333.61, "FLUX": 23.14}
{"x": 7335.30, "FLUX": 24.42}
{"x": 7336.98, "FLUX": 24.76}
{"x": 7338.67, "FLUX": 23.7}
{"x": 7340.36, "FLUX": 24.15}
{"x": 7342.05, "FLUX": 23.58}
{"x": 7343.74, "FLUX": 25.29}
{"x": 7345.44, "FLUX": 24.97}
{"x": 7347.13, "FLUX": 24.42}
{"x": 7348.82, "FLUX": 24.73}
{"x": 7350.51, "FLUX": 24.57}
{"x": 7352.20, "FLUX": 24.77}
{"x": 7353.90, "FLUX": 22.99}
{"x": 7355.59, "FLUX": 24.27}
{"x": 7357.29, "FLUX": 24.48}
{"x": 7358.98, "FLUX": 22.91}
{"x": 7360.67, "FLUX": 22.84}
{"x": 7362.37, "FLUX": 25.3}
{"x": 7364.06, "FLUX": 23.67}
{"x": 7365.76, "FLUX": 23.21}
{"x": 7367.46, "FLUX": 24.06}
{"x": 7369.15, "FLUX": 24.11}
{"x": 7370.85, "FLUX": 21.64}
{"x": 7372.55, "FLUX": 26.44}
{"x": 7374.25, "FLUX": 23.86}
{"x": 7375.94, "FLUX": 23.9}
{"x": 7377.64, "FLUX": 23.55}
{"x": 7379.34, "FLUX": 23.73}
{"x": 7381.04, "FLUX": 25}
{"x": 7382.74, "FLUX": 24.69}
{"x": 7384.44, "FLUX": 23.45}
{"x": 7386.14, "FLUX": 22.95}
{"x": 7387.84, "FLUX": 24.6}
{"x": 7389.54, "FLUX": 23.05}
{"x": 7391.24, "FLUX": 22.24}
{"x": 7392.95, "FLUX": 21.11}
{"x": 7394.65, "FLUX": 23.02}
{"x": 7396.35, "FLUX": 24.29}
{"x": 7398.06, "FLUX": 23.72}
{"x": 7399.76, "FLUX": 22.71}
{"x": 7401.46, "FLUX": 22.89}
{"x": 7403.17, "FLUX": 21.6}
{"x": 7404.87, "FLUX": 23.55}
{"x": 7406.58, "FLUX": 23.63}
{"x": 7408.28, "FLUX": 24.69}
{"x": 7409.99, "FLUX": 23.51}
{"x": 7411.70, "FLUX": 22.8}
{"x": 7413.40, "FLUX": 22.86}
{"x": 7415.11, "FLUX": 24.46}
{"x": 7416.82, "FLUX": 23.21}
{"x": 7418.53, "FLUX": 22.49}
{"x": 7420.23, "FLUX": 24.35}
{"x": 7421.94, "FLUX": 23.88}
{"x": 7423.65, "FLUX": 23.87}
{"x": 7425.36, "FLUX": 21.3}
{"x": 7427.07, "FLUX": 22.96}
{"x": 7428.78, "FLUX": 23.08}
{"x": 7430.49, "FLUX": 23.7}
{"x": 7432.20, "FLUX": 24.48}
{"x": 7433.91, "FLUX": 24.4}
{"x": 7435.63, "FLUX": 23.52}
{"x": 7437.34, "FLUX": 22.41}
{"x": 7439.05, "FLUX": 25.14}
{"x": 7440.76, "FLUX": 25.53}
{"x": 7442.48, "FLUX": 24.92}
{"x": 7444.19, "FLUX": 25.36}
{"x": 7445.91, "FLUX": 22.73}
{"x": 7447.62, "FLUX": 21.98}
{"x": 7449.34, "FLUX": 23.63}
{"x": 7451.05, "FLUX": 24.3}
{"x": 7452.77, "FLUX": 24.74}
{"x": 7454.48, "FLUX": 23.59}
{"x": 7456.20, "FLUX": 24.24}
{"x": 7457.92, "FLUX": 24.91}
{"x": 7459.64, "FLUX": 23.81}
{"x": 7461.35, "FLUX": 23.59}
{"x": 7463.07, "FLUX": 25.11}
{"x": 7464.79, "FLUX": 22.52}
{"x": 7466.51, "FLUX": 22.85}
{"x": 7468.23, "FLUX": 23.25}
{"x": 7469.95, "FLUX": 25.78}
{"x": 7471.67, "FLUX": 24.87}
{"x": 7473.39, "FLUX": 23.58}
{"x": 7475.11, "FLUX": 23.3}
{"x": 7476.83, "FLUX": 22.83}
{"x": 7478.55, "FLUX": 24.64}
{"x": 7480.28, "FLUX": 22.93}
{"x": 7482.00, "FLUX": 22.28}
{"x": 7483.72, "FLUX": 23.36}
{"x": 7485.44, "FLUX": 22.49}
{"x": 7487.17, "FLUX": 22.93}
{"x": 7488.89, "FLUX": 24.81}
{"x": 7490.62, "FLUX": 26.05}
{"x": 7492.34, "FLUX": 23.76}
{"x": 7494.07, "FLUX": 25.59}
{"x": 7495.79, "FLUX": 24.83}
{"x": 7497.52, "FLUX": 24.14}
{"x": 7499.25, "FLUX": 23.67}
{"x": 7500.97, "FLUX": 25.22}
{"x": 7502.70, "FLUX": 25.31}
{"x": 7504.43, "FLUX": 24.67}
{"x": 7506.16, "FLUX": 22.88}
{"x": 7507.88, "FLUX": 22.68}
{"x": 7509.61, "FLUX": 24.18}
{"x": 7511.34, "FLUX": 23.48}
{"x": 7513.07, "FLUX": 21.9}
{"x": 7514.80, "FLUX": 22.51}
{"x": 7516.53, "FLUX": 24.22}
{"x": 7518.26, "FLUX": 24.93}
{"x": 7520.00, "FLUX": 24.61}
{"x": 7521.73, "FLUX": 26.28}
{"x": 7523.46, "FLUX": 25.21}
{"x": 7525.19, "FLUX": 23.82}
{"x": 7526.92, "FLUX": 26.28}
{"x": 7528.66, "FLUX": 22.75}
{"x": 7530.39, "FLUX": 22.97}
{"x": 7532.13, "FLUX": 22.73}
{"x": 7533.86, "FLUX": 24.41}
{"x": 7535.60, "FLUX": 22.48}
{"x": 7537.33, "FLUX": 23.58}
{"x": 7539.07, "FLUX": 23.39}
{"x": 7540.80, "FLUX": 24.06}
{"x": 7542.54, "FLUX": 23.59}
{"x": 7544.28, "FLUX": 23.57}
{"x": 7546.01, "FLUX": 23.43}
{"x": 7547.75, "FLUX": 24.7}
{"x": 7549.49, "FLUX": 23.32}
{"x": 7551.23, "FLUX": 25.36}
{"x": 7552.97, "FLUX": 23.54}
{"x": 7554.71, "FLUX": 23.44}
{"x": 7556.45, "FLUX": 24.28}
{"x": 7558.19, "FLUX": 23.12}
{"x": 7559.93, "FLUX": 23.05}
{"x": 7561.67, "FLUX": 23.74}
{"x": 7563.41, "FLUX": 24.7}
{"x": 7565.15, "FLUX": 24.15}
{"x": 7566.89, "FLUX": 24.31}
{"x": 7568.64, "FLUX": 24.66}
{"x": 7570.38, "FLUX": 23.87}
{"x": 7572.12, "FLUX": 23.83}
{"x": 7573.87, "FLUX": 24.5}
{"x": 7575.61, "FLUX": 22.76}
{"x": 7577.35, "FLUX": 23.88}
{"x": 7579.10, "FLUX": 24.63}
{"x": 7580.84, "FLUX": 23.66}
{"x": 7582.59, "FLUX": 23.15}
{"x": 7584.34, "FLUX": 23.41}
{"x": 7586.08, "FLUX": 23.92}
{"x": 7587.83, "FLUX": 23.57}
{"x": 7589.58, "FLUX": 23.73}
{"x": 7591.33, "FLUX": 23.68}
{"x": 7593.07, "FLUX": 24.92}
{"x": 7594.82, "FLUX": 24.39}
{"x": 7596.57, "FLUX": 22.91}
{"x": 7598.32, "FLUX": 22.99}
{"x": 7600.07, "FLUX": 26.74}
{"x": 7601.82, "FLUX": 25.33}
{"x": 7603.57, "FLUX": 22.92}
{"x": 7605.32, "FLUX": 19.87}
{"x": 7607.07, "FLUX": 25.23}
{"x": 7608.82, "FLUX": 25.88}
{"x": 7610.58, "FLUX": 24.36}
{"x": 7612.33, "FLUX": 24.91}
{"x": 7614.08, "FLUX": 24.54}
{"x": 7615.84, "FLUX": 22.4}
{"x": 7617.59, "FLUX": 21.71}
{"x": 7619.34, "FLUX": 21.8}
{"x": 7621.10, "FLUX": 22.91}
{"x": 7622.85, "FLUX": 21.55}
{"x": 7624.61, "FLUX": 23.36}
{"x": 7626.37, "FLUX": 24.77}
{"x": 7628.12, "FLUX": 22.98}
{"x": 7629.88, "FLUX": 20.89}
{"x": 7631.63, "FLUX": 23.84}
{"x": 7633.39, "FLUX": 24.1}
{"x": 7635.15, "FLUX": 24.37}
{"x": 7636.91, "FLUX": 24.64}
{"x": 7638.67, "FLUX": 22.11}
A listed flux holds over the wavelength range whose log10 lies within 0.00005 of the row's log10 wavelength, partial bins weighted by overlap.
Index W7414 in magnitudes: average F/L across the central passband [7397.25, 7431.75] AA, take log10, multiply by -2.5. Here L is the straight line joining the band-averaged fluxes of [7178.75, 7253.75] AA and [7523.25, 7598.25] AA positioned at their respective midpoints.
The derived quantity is 0.03 mag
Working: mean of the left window 24.1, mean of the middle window 23.3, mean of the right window 23.8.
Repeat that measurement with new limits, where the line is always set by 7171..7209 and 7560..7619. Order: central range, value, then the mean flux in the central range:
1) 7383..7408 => 0.04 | 23.1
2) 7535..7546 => 0.02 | 23.5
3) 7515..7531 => -0.02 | 24.5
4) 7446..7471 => 0.01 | 23.9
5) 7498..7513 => 0.00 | 23.9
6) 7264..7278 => -0.01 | 24.5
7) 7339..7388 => 0.00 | 24.1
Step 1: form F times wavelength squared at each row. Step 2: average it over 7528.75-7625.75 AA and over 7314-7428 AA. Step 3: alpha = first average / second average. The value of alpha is 1.1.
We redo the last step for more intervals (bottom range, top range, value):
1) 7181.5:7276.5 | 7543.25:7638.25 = 1.08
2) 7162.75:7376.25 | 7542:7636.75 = 1.07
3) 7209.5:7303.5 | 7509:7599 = 1.07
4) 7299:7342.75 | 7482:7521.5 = 1.05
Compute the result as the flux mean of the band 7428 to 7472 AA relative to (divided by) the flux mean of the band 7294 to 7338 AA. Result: 1.00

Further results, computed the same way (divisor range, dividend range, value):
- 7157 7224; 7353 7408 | 0.98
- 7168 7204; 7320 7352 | 1.00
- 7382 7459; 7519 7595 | 1.02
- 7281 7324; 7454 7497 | 1.00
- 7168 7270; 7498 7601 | 0.99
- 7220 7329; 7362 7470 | 0.98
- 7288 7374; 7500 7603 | 1.00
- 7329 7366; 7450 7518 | 0.99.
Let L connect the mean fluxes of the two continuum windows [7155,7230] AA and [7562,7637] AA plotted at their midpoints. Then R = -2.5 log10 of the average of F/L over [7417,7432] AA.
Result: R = 0.03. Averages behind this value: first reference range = 24.1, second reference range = 23.7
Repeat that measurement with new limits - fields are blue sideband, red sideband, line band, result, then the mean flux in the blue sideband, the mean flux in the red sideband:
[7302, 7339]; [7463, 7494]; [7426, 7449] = 0.00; 24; 23.8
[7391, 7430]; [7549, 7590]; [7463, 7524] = -0.02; 23.2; 23.9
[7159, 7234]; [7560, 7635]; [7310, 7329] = 0.01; 24.2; 23.7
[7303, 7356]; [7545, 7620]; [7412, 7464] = 0.01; 24.1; 23.9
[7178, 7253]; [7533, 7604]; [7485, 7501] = -0.02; 24.1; 23.9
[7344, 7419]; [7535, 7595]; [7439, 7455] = -0.02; 23.7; 23.8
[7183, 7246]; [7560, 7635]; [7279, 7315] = 0.00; 24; 23.7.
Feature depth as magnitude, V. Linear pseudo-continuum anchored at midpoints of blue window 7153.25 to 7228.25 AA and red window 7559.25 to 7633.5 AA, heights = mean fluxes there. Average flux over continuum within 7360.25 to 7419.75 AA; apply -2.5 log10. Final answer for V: 0.02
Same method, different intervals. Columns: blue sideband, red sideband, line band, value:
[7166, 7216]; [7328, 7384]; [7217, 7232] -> 0.03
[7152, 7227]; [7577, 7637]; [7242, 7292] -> 0.00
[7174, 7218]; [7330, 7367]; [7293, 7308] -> -0.01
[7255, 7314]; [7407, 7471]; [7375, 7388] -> 0.00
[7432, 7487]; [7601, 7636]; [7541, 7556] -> -0.01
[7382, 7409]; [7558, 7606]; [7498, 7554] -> -0.01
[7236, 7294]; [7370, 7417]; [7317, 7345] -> -0.01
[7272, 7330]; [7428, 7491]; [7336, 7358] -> -0.02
